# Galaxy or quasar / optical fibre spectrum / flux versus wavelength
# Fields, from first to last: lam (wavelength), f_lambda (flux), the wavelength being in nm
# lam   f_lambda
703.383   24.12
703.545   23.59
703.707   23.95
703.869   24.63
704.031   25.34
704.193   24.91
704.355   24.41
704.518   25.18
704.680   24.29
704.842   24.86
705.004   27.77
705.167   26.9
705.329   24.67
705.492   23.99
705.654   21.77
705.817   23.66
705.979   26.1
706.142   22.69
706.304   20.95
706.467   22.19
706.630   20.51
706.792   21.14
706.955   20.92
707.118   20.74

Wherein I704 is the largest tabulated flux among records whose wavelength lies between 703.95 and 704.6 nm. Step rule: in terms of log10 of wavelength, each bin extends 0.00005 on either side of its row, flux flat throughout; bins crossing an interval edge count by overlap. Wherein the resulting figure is 25.34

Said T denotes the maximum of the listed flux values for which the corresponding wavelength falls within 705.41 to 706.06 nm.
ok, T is 26.1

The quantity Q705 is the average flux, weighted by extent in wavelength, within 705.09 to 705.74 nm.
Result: 24.3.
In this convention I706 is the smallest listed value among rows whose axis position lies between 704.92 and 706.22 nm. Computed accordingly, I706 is 21.77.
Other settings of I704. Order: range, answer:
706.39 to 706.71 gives 22.19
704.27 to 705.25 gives 27.77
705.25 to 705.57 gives 24.67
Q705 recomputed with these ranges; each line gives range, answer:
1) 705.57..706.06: 23.9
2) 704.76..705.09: 26.3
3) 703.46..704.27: 24.5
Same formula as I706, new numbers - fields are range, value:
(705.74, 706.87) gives 20.51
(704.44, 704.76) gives 24.29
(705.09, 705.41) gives 24.67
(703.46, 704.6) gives 23.59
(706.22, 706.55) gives 20.95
